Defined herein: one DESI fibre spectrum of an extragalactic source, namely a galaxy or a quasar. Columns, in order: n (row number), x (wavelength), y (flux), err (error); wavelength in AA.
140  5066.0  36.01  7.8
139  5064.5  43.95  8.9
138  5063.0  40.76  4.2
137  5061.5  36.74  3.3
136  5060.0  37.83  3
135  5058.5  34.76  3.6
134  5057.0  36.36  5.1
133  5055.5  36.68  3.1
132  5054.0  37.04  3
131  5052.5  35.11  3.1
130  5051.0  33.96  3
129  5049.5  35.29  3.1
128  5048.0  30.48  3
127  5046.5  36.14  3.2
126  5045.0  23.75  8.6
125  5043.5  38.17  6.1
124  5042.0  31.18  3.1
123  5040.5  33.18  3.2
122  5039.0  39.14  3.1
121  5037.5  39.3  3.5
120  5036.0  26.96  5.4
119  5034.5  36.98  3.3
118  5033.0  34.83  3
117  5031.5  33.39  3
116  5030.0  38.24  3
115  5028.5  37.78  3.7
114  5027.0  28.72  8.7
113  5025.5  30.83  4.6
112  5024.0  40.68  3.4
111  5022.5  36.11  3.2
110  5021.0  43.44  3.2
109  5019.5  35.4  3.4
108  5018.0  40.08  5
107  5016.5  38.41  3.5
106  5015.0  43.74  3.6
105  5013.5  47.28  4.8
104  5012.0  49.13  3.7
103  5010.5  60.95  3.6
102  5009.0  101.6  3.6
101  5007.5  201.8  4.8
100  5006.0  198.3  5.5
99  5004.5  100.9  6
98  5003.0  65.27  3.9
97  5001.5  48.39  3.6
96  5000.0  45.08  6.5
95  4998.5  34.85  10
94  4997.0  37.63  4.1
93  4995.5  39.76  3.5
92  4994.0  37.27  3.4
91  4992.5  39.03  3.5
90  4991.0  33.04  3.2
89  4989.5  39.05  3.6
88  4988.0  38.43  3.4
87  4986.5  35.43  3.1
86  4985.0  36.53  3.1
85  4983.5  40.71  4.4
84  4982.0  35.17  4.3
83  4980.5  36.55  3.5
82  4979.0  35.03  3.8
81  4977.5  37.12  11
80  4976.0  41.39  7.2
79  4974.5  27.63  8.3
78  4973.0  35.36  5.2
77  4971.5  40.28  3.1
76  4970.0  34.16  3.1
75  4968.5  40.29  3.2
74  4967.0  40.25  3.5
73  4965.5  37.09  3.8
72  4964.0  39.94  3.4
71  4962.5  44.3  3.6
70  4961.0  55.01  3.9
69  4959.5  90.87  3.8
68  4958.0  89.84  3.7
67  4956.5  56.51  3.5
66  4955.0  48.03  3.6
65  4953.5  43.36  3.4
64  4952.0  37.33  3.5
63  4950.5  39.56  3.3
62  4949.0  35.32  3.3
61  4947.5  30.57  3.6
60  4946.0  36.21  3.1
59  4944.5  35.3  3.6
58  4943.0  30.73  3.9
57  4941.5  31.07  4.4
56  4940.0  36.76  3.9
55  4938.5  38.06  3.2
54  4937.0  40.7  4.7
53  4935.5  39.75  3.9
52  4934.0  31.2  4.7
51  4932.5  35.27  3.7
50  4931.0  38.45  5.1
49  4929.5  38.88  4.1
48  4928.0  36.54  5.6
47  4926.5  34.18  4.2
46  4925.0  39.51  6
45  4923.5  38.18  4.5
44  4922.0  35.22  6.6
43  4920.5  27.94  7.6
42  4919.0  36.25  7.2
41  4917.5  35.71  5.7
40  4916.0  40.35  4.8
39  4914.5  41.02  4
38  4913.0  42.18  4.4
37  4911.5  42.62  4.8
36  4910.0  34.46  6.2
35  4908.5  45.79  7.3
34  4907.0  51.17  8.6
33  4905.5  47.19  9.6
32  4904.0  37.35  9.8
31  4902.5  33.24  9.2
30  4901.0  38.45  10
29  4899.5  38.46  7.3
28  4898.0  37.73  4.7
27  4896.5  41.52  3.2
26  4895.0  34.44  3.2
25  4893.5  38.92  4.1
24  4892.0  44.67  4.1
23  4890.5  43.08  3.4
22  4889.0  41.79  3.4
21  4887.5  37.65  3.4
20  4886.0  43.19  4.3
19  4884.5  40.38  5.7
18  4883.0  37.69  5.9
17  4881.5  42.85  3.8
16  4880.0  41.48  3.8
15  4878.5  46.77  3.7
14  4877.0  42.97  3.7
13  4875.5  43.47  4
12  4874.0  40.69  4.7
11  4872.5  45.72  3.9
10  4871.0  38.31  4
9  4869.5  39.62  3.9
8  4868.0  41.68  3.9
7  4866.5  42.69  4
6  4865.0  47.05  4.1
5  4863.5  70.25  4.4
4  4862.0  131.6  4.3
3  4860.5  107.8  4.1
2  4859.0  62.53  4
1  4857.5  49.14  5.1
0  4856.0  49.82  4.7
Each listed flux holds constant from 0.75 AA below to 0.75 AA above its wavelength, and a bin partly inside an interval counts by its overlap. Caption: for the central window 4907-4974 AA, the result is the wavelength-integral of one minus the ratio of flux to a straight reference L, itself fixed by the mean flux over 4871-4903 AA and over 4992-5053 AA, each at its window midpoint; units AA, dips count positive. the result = 5.0 AA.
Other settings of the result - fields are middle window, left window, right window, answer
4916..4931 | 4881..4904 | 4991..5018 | 3.55 AA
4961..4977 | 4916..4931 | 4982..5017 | 3.78 AA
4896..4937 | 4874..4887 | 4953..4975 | 5.80 AA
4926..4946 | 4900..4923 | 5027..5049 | 1.20 AA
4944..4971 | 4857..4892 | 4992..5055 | 1.97 AA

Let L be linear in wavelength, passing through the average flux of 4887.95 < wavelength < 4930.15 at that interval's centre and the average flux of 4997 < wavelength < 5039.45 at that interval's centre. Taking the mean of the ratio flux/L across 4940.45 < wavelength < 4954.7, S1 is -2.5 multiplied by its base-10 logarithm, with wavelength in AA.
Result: 0.250 mag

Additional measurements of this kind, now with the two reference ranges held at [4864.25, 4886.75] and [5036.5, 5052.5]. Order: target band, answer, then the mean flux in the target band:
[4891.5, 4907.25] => 0.034 mag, 39.9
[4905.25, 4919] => -0.033 mag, 41.8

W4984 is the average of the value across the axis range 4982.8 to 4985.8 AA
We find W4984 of 38.5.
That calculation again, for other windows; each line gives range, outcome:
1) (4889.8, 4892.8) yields 43.8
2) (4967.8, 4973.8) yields 37.4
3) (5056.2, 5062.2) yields 36.4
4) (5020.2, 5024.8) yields 39.9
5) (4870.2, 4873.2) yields 41.9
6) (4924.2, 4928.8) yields 36.8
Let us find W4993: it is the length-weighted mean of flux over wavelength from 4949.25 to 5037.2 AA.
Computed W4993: 49.2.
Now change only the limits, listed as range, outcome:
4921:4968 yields 42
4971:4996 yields 36.9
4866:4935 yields 39.7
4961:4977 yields 38.8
